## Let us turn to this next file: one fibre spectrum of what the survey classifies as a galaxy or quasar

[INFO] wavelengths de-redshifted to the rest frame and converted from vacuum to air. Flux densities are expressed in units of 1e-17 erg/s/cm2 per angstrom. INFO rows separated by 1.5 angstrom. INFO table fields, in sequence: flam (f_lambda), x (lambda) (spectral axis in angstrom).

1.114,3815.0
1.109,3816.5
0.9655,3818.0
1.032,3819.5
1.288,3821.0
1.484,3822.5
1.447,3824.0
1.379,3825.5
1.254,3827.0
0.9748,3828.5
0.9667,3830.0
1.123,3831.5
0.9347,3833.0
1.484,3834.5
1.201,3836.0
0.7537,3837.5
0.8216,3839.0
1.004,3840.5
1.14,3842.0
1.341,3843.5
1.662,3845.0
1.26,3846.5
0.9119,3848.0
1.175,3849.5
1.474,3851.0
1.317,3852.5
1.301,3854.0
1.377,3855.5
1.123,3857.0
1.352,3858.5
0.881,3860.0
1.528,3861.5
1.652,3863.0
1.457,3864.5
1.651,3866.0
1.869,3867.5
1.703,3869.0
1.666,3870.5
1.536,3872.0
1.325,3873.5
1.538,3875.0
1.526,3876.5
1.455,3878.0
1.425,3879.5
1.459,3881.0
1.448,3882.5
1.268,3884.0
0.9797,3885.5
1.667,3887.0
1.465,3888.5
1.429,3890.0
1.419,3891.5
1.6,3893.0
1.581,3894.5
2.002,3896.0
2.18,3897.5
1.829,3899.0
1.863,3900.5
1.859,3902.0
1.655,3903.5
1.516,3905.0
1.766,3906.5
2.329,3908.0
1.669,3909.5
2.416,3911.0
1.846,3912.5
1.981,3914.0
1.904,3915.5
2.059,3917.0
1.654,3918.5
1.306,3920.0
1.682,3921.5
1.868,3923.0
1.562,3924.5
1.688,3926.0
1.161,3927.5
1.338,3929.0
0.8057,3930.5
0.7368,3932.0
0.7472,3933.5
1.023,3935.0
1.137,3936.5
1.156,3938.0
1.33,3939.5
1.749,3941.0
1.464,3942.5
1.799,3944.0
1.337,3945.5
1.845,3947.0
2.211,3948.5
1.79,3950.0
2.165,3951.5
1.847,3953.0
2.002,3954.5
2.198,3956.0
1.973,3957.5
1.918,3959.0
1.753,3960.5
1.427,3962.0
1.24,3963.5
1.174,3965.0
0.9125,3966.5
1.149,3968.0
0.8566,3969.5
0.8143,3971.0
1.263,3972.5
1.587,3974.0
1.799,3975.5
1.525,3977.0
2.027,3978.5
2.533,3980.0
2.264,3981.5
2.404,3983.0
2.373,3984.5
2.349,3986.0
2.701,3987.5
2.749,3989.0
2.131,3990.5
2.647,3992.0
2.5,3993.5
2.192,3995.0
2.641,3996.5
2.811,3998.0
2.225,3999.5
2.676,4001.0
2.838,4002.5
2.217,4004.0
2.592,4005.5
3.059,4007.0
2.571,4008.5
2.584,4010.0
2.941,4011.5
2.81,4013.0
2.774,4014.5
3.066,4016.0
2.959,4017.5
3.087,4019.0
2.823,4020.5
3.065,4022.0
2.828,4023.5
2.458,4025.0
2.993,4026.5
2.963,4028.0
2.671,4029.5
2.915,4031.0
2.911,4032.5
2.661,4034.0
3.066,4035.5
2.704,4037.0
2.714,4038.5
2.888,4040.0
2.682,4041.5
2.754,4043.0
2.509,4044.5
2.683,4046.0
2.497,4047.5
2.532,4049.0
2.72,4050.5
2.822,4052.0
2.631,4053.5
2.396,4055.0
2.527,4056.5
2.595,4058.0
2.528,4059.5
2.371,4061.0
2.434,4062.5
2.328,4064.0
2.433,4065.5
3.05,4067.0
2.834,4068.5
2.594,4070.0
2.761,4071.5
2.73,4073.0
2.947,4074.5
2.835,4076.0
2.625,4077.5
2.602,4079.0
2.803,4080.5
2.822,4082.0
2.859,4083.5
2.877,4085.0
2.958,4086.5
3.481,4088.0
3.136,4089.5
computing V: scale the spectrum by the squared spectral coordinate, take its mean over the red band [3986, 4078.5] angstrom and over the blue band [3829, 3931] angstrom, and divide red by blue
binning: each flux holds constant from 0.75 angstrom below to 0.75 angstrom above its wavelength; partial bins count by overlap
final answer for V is 1.95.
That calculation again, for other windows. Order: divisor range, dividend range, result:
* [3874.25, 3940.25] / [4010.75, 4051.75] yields 1.92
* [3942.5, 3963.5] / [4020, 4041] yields 1.61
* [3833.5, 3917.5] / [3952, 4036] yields 1.62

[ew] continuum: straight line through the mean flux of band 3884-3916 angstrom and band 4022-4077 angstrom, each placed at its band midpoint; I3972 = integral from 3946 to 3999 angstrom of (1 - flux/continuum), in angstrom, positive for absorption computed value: 6.75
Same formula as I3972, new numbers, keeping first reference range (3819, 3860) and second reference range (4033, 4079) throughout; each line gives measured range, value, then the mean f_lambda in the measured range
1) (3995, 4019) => -3.9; 2.71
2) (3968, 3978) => 3.8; 1.31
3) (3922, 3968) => 9.8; 1.51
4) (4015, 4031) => -3.0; 2.89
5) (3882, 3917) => -2.6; 1.73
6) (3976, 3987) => -0.3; 2.21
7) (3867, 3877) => -1.2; 1.59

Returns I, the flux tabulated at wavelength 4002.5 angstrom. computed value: 2.838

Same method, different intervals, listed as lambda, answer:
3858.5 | 1.352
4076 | 2.835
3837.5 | 0.7537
